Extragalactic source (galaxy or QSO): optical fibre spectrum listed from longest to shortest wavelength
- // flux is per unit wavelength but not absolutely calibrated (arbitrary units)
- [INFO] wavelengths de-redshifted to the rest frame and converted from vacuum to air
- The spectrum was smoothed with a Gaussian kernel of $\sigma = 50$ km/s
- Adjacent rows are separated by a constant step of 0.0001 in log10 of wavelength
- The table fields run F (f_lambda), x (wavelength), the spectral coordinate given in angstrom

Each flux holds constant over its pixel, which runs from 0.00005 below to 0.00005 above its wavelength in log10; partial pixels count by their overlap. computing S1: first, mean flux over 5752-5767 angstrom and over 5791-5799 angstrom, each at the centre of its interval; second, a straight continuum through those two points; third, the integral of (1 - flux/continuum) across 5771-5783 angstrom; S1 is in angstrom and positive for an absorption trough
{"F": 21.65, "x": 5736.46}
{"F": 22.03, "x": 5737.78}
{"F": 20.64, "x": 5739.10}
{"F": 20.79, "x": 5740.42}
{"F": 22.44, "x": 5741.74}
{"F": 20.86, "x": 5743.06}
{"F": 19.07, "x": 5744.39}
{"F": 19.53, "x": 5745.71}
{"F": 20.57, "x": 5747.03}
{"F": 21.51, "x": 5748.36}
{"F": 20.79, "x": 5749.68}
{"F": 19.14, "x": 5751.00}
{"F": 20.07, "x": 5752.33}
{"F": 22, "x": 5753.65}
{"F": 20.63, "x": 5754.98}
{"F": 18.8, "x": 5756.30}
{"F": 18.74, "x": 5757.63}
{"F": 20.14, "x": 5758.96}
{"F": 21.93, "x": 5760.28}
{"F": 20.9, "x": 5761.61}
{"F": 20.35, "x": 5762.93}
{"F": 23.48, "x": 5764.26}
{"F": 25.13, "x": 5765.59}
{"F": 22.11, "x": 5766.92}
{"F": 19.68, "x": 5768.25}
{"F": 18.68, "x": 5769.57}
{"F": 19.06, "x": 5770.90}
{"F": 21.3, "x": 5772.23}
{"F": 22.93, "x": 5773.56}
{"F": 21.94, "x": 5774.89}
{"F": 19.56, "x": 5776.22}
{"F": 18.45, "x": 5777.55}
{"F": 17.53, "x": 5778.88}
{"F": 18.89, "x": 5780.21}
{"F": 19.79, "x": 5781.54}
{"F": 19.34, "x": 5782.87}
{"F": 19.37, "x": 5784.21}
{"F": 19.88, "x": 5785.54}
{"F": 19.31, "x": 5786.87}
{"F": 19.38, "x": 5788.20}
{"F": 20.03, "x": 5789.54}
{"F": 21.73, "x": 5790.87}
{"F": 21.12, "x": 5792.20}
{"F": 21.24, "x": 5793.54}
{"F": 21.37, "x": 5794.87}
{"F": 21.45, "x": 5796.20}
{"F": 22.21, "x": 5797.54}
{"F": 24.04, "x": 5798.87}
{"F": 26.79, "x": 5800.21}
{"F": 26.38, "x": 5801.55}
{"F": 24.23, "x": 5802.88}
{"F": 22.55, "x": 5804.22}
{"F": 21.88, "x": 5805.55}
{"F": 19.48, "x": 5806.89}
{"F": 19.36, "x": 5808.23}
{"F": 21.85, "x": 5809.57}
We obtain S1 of 0.8 angstrom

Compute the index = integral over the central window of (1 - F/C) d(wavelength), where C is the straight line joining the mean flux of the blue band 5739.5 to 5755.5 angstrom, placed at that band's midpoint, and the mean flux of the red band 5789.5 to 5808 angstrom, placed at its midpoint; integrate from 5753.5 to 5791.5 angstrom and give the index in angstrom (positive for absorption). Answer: 2.0 angstrom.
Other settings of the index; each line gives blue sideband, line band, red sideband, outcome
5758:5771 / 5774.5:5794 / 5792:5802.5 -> 2.3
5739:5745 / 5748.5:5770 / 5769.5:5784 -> -0.6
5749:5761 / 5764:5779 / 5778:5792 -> -0.7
